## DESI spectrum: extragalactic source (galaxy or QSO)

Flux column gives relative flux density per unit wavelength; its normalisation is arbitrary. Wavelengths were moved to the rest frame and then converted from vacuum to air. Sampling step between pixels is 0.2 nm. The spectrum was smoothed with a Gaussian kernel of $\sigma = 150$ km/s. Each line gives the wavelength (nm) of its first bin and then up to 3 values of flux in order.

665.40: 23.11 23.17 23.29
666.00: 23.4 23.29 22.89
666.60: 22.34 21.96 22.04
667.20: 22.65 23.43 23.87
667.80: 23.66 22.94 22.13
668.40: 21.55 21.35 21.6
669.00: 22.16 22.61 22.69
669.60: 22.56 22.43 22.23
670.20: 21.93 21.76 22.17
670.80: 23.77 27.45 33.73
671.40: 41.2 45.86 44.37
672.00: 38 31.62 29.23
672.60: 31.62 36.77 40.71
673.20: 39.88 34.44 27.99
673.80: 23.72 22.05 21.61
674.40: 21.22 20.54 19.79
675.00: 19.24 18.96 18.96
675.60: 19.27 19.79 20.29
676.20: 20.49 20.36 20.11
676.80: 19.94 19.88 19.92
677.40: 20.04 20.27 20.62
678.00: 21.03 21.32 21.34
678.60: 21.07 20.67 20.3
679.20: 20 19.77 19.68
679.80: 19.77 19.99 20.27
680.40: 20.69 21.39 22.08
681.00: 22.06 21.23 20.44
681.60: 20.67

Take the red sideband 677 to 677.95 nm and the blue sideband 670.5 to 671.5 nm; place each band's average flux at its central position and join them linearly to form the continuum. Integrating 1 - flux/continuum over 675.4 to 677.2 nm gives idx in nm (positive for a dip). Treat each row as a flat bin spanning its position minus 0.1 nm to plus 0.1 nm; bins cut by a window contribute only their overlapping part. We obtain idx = 0.160 nm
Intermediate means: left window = 29.7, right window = 20.2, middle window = 20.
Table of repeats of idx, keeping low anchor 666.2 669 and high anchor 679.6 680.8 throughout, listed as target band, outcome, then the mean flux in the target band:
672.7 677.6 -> -0.50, 23.5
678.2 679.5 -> 0.01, 20.6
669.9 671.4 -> -0.26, 25.8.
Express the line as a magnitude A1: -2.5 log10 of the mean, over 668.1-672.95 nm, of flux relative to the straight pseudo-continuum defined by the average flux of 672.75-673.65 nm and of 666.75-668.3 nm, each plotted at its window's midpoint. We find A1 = 0.08 mag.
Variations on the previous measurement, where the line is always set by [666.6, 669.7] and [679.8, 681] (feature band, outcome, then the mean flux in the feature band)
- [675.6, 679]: 0.05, 20.4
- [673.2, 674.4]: -0.22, 26.7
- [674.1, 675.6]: 0.08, 20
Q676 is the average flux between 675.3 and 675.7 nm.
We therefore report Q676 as 19.1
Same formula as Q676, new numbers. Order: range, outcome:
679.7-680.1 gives 19.9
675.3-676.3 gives 19.8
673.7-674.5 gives 22.1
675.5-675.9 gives 19.5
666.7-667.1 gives 22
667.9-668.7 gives 22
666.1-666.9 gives 22.6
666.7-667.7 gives 22.8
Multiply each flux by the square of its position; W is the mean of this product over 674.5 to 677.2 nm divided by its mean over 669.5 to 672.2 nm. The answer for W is 0.7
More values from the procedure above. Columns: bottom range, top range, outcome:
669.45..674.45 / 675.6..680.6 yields 0.69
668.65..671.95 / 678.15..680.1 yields 0.76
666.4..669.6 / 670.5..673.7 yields 1.54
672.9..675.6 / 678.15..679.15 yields 0.84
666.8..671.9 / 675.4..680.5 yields 0.81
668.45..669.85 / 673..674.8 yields 1.23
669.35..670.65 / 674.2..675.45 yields 0.91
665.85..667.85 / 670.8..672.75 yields 1.56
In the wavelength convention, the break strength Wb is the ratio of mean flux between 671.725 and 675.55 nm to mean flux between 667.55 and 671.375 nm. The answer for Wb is 1.19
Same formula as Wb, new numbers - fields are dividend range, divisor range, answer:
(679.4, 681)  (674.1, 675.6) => 1.03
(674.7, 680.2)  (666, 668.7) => 0.89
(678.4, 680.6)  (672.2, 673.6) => 0.59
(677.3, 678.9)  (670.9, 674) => 0.60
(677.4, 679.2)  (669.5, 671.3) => 0.86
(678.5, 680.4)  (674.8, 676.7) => 1.02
